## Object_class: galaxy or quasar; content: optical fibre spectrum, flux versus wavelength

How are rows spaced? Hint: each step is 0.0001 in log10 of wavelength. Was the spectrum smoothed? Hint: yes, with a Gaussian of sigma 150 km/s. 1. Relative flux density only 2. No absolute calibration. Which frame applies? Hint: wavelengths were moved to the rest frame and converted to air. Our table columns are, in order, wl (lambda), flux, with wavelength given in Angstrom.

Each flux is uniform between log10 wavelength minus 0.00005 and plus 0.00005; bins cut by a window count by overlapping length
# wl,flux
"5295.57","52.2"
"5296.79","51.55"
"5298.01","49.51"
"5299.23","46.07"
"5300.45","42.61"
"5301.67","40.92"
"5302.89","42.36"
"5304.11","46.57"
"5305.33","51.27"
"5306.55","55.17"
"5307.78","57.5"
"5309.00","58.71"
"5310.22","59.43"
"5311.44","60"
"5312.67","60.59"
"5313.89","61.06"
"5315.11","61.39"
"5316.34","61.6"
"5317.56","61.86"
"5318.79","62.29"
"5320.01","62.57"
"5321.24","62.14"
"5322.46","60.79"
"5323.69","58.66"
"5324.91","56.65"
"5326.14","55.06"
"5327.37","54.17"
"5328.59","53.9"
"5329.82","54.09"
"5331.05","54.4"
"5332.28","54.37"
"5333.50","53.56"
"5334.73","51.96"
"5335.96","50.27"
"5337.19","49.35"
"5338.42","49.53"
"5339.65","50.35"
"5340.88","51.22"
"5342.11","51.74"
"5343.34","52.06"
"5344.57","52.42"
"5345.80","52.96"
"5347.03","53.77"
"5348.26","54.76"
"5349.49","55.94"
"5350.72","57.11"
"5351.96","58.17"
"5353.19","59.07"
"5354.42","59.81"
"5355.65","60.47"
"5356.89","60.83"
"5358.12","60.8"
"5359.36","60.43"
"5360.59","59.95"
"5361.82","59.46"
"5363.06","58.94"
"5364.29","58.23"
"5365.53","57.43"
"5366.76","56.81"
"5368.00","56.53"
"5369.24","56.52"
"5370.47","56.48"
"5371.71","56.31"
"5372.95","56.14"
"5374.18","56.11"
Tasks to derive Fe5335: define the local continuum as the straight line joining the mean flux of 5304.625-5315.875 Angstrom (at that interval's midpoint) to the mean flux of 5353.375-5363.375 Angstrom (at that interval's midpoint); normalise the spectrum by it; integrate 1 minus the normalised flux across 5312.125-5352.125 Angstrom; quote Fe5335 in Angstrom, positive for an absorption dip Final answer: 2.3 Angstrom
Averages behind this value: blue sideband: 58.3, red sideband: 60.1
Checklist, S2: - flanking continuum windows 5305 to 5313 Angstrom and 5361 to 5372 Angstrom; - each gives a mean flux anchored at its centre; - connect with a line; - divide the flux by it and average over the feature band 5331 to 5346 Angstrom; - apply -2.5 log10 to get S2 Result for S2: 0.12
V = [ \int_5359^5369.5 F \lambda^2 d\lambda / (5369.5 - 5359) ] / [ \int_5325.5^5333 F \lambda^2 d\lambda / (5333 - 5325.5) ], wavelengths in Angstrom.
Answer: 1.1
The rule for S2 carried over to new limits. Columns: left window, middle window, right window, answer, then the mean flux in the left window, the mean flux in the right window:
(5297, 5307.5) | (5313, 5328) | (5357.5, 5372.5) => -0.19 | 47.3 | 58.1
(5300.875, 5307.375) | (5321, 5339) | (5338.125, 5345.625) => -0.09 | 47.4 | 51.4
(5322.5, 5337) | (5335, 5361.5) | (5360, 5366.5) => 0.03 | 54.4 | 58.7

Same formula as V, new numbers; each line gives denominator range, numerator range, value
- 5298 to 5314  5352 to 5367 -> 1.16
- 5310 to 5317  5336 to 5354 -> 0.89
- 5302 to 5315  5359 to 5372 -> 1.07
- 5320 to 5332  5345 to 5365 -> 1.03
